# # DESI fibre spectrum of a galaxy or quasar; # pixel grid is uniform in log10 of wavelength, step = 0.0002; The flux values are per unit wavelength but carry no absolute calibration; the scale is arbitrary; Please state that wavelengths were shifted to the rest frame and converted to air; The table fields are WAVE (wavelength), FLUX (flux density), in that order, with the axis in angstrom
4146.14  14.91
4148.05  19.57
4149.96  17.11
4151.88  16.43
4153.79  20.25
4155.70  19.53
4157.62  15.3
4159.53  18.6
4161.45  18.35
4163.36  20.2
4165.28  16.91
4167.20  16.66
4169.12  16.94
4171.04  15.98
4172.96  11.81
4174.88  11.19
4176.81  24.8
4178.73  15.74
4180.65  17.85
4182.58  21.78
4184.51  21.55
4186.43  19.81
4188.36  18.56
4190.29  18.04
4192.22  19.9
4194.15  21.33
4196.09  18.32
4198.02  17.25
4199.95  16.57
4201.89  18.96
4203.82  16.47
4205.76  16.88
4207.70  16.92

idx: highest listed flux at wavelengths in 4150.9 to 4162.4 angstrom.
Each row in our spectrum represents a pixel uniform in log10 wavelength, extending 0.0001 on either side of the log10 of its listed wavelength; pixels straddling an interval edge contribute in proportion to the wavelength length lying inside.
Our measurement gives 20.25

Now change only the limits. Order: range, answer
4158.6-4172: 20.2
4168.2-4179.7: 24.8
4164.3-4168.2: 16.91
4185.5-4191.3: 19.81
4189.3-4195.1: 21.33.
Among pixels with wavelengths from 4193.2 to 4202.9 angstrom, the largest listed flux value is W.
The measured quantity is 21.33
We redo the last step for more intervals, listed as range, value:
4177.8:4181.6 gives 17.85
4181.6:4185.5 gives 21.78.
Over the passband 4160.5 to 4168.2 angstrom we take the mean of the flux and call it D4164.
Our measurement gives 18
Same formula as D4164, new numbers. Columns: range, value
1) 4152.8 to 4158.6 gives 18.4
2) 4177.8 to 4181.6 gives 16.8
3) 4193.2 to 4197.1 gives 19.8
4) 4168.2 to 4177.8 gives 16.1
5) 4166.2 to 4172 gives 16.5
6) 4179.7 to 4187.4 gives 20.2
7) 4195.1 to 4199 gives 17.8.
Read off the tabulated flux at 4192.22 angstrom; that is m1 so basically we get 19.9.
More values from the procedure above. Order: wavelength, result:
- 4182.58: 21.78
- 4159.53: 18.6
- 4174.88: 11.19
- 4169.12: 16.94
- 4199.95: 16.57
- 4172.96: 11.81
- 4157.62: 15.3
